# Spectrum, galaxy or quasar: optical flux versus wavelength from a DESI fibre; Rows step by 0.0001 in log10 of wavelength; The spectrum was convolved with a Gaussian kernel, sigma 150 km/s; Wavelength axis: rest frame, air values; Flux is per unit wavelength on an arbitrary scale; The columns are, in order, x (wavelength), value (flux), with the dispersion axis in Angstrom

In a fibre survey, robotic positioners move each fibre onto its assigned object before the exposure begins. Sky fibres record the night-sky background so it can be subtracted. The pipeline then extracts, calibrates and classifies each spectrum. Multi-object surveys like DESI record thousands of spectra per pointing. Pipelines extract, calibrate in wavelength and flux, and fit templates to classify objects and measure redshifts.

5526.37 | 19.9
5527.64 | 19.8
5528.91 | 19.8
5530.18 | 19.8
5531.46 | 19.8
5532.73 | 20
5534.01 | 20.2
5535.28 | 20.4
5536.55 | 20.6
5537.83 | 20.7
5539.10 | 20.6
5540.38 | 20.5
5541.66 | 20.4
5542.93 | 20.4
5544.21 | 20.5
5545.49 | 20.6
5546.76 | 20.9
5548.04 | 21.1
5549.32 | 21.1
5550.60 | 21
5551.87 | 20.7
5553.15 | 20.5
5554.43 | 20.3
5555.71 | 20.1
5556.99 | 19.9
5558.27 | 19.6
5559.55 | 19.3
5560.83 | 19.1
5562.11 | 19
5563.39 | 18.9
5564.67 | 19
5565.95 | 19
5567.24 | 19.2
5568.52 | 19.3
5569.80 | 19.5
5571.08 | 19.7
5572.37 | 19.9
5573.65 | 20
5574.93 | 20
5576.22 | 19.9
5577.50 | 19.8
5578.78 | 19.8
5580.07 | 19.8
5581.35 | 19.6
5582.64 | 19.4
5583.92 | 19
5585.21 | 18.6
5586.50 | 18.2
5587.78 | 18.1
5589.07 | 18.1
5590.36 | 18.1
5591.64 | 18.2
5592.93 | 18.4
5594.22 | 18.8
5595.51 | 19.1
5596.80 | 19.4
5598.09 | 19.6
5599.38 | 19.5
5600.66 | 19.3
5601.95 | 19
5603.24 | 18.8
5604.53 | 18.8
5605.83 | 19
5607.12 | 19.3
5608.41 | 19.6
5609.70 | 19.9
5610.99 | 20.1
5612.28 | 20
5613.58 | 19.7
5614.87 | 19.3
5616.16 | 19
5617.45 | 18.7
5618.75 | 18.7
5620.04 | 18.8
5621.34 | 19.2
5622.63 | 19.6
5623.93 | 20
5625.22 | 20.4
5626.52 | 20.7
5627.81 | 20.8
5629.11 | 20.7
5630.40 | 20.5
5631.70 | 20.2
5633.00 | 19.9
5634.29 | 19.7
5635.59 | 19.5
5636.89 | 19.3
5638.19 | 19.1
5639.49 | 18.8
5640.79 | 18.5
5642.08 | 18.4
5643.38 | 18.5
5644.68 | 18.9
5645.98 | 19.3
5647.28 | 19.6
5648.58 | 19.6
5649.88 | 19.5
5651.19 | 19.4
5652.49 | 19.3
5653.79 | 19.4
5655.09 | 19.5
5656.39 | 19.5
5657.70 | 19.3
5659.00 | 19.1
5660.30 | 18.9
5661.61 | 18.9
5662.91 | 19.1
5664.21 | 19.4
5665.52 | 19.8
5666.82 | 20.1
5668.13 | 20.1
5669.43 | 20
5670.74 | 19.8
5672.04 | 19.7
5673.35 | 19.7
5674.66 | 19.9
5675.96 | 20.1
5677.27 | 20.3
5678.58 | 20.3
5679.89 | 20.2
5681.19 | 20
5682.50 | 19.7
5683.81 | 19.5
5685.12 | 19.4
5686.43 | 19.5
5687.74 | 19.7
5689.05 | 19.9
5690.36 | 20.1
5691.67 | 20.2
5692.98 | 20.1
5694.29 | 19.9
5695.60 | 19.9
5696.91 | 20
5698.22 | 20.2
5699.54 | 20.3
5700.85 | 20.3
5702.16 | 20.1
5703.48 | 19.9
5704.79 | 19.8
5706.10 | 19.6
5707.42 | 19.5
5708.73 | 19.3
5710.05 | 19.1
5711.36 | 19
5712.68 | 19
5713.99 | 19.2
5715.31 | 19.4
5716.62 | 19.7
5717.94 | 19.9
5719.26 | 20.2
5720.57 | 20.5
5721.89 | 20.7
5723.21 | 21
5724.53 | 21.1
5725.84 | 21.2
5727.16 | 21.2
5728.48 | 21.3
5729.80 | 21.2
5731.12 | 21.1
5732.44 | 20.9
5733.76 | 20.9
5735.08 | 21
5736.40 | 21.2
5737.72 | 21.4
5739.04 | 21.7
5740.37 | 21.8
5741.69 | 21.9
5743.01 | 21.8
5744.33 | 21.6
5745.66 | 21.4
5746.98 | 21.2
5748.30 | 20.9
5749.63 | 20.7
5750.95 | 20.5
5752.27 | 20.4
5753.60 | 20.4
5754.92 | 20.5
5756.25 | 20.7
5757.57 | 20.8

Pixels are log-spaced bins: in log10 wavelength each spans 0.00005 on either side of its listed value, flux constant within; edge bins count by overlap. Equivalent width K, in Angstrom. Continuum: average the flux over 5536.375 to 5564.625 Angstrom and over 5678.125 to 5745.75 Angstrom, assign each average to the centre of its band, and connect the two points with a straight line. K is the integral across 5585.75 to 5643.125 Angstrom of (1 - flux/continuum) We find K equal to 2.8 Angstrom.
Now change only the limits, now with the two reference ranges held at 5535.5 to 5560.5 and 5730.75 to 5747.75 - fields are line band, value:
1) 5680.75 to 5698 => 1.1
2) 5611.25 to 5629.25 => 1.0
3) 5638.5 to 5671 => 2.6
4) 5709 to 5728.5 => 1.1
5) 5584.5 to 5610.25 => 2.2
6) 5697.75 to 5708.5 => 0.6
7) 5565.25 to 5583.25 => 0.8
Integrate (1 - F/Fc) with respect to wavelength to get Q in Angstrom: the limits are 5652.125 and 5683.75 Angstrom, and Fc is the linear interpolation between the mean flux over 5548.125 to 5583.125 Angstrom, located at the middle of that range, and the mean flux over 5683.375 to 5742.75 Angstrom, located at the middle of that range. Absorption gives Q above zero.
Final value 0.7 Angstrom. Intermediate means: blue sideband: 19.8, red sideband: 20.3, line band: 19.7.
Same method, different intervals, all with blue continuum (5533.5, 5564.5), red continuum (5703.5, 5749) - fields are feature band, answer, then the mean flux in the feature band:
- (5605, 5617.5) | 0.5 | 19.5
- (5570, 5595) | 1.5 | 19.1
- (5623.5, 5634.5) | 0.0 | 20.4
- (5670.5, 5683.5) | 0.3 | 20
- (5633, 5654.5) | 1.3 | 19.2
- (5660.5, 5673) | 0.5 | 19.6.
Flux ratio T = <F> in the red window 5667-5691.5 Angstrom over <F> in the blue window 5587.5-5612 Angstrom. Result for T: 1.05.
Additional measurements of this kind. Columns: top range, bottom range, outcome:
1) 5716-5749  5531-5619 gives 1.07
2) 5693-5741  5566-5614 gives 1.06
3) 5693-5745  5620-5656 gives 1.05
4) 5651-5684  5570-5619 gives 1.02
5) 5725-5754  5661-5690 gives 1.07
